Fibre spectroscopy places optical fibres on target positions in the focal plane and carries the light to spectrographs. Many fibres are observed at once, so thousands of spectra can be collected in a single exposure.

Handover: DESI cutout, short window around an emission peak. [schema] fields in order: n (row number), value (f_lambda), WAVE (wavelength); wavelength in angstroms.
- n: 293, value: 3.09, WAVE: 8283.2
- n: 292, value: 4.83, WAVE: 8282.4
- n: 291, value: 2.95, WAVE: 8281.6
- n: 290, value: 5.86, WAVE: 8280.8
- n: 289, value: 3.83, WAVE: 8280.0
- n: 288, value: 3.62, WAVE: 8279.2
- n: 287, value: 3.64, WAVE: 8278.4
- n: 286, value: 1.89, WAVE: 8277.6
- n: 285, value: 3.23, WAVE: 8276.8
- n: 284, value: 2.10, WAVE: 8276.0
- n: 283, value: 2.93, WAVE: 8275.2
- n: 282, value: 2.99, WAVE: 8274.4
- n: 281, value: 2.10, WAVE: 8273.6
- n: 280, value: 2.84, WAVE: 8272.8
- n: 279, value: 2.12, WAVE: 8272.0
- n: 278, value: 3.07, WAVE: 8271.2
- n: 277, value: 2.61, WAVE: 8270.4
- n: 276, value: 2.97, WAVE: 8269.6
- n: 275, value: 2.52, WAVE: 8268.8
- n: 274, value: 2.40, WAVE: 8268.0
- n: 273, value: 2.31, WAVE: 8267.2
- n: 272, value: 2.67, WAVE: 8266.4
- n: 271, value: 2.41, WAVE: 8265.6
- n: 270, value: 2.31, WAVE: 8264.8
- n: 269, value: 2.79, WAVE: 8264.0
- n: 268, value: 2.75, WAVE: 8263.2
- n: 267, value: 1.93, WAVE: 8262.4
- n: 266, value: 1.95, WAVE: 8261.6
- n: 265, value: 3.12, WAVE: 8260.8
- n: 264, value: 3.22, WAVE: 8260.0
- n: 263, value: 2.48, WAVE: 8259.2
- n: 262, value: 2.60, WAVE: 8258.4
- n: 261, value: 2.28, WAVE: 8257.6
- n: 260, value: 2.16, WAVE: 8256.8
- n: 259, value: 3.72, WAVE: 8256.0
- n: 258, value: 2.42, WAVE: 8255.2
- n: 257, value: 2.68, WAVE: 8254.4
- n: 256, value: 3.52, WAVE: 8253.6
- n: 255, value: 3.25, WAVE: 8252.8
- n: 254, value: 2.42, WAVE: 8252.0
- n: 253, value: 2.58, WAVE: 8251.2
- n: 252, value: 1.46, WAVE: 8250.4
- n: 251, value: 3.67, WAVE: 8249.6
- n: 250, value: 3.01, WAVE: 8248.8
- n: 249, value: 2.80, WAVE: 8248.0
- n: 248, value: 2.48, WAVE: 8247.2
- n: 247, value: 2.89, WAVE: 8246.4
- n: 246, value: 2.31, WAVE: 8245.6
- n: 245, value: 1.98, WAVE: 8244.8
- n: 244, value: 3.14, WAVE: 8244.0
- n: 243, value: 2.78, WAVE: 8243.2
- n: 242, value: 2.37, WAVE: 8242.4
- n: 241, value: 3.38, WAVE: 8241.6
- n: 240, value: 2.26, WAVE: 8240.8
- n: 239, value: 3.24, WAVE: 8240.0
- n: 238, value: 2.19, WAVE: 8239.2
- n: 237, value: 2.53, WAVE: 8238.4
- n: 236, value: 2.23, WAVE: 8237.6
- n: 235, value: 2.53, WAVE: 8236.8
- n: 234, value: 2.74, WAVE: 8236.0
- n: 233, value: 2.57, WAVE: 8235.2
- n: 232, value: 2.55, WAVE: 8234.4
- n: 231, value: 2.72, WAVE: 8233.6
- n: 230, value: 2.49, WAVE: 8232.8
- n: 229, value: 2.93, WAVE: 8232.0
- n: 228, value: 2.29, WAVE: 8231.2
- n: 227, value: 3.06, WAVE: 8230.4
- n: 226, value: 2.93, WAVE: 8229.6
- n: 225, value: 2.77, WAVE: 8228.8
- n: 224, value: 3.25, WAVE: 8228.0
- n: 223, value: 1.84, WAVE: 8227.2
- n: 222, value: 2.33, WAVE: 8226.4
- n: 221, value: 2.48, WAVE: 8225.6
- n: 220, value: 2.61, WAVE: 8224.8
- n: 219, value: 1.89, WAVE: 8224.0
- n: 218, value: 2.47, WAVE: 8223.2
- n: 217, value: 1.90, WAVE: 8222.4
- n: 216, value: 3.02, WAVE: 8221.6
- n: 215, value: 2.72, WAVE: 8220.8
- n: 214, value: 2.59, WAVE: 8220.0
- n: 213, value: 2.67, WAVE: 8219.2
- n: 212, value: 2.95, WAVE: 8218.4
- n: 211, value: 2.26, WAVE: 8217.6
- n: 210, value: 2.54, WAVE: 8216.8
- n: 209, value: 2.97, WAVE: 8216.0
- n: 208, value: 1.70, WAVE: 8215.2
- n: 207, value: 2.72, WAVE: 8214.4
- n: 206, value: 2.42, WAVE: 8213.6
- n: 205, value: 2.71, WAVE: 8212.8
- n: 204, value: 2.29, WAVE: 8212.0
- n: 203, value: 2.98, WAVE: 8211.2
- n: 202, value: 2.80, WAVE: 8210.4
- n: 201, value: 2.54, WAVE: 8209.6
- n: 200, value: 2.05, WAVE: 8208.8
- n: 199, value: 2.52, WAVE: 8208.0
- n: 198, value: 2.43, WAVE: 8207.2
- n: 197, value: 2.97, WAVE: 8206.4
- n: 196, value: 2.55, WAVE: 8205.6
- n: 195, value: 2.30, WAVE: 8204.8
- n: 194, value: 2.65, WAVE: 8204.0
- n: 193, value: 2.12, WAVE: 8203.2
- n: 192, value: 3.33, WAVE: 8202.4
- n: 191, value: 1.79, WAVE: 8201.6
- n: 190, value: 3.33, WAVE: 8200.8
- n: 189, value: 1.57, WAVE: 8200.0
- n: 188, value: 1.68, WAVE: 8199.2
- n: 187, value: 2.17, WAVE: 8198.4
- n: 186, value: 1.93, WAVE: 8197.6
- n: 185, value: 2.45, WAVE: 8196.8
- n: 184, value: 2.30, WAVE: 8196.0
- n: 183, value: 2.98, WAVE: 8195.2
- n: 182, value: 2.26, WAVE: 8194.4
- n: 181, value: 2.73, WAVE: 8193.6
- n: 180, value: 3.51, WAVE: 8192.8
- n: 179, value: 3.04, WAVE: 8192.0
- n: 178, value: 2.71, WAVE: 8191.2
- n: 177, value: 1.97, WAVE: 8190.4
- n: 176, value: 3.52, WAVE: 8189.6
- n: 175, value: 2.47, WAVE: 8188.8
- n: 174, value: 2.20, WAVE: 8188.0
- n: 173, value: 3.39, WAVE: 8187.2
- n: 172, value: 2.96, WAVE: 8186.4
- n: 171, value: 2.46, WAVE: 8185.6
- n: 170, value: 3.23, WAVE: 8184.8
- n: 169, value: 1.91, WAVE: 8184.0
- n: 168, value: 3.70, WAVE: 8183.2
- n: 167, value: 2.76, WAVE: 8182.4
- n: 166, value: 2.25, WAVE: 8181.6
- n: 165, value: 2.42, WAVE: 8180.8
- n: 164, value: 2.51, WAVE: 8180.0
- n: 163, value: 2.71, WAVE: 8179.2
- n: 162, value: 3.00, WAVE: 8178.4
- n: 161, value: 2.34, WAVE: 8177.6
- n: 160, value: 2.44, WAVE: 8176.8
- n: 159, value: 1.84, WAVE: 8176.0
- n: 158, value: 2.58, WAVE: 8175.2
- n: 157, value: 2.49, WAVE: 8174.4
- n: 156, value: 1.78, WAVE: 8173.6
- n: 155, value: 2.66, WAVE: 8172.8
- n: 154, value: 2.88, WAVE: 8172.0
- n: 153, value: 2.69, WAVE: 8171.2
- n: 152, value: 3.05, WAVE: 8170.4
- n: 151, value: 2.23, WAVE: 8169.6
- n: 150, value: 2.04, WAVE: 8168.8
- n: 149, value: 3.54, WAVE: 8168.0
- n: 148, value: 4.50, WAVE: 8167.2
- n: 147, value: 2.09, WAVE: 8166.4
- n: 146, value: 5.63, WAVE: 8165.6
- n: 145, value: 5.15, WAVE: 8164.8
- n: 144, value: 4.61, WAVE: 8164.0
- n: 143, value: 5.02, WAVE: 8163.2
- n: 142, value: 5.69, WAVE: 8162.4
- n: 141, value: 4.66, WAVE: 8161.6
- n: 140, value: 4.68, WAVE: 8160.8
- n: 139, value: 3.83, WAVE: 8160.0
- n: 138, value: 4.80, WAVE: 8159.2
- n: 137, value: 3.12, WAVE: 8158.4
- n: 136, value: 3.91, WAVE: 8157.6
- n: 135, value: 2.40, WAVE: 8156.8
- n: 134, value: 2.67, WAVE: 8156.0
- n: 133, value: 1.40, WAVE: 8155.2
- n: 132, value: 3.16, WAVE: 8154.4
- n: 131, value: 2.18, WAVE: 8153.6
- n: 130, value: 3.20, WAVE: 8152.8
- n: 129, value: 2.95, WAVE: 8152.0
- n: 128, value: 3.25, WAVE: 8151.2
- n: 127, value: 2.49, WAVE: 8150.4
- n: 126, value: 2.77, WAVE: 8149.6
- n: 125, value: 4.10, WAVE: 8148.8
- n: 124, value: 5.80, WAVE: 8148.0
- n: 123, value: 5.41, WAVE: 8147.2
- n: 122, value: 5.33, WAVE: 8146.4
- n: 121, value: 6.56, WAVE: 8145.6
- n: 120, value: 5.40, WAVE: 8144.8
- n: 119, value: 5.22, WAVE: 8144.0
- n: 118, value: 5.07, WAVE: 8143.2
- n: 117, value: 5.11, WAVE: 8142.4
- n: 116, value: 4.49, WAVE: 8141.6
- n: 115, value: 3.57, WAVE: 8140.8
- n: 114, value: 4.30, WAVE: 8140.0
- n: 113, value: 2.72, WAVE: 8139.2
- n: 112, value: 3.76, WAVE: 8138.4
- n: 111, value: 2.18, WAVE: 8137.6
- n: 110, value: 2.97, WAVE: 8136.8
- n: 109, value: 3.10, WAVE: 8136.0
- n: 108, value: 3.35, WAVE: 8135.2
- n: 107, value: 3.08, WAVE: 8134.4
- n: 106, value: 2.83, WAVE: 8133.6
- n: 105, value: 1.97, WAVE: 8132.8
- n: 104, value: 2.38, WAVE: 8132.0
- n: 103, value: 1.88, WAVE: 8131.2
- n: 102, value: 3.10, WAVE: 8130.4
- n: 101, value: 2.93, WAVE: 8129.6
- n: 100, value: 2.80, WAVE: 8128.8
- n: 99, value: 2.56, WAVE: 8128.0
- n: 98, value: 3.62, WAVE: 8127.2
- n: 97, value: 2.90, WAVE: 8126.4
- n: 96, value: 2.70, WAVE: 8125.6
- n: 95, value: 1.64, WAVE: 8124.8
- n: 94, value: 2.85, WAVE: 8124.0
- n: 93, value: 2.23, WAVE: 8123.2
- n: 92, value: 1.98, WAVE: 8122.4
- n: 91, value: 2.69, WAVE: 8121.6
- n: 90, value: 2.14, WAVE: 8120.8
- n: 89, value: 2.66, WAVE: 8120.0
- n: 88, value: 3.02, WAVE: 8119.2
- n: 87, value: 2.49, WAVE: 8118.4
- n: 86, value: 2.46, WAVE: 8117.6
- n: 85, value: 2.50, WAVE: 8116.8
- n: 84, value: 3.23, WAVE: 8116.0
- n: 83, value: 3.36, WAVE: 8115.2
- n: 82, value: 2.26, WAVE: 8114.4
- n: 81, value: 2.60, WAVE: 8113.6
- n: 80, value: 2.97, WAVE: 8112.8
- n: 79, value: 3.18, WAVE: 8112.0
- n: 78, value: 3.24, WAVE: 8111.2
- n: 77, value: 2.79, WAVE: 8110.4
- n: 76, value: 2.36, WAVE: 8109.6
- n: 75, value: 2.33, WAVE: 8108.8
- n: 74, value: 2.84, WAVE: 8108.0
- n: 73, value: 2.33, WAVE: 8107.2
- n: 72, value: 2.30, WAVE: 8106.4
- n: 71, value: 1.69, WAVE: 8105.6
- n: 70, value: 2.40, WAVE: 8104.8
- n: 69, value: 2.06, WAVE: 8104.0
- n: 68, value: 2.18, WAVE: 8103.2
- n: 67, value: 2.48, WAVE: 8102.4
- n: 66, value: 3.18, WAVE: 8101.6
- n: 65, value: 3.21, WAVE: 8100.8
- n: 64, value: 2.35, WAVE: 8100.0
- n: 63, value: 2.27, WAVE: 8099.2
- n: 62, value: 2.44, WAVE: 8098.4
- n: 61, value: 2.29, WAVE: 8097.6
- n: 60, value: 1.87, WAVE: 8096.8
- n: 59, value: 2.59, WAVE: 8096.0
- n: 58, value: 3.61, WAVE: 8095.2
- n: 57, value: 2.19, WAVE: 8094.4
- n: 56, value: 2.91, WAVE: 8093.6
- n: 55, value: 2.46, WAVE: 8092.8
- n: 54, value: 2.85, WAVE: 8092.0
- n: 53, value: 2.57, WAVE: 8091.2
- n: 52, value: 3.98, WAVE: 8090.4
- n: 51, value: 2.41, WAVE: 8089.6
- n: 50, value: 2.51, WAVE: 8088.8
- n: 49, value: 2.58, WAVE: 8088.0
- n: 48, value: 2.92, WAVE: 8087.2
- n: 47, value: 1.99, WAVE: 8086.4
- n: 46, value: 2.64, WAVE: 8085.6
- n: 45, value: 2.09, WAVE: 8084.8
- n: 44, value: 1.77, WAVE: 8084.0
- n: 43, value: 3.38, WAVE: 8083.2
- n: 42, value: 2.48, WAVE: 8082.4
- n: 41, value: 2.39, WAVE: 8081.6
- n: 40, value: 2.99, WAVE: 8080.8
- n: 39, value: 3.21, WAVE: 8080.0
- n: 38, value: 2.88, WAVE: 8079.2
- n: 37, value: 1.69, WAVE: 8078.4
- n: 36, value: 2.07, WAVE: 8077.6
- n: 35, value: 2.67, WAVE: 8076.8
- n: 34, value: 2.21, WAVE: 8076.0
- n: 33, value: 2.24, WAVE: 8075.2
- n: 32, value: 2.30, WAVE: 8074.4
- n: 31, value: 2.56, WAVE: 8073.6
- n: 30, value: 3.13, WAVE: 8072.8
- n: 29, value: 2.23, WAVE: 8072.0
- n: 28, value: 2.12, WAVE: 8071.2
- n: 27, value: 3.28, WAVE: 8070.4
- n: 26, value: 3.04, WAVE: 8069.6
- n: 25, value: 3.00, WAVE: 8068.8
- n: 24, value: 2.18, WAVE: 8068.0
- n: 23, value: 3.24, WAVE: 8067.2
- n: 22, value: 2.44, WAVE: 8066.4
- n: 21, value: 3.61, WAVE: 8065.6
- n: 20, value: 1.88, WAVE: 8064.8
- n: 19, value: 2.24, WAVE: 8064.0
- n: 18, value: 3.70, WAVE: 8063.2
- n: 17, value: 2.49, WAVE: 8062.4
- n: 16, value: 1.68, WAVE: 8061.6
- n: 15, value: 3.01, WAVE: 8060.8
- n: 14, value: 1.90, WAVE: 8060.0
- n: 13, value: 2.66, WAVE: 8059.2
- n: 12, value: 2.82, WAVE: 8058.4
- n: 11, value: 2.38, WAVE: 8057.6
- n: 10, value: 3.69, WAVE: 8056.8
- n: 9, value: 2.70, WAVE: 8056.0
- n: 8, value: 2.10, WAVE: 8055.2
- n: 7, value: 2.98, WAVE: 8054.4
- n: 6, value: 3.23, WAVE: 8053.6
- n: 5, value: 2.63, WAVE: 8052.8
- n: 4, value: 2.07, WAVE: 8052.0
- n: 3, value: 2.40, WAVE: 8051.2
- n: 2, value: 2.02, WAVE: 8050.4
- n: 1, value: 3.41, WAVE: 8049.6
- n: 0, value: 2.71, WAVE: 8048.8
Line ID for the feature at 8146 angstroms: [S II]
